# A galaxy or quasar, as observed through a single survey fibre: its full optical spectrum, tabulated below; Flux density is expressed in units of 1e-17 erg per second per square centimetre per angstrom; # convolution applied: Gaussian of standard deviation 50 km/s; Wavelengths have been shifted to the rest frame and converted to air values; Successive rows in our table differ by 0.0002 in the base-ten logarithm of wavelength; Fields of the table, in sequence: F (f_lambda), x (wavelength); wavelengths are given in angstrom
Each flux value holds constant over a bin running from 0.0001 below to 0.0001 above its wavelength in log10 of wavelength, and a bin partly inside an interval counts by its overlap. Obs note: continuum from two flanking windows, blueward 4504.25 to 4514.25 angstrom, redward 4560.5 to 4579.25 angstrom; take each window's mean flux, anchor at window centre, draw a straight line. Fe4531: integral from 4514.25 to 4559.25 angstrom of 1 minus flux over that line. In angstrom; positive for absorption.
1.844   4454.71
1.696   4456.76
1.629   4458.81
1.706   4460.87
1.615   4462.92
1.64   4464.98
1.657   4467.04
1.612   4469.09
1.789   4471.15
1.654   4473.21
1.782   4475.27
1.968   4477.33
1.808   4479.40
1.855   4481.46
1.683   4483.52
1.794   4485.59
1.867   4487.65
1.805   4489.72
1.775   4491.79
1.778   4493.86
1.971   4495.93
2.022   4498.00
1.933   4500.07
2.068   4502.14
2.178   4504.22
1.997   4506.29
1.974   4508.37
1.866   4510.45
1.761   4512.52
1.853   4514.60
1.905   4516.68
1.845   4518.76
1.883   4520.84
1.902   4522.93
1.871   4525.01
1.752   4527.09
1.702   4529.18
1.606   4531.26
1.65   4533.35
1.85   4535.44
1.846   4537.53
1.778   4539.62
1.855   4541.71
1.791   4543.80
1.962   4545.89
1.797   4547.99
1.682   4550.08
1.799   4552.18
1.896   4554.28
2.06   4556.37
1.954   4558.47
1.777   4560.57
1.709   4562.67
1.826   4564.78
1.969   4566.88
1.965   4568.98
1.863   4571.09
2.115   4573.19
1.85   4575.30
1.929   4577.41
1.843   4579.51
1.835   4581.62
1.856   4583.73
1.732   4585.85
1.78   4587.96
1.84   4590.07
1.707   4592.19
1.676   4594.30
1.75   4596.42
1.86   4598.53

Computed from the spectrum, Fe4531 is 1.9 angstrom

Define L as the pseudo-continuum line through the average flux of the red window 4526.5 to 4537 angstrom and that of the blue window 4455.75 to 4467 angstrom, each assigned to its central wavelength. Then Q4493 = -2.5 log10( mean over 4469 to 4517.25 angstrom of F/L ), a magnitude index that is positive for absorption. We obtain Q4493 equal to -0.11 mag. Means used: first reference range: 1.66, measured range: 1.87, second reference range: 1.72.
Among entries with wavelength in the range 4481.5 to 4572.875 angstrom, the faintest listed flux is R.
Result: 1.606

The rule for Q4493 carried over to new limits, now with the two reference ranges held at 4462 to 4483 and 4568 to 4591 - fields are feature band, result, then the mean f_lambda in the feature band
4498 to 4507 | -0.153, 2.04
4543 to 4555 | 0.009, 1.82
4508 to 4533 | -0.012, 1.82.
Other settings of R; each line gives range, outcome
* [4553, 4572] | 1.709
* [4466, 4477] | 1.612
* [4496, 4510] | 1.933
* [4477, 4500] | 1.683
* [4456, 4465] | 1.615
